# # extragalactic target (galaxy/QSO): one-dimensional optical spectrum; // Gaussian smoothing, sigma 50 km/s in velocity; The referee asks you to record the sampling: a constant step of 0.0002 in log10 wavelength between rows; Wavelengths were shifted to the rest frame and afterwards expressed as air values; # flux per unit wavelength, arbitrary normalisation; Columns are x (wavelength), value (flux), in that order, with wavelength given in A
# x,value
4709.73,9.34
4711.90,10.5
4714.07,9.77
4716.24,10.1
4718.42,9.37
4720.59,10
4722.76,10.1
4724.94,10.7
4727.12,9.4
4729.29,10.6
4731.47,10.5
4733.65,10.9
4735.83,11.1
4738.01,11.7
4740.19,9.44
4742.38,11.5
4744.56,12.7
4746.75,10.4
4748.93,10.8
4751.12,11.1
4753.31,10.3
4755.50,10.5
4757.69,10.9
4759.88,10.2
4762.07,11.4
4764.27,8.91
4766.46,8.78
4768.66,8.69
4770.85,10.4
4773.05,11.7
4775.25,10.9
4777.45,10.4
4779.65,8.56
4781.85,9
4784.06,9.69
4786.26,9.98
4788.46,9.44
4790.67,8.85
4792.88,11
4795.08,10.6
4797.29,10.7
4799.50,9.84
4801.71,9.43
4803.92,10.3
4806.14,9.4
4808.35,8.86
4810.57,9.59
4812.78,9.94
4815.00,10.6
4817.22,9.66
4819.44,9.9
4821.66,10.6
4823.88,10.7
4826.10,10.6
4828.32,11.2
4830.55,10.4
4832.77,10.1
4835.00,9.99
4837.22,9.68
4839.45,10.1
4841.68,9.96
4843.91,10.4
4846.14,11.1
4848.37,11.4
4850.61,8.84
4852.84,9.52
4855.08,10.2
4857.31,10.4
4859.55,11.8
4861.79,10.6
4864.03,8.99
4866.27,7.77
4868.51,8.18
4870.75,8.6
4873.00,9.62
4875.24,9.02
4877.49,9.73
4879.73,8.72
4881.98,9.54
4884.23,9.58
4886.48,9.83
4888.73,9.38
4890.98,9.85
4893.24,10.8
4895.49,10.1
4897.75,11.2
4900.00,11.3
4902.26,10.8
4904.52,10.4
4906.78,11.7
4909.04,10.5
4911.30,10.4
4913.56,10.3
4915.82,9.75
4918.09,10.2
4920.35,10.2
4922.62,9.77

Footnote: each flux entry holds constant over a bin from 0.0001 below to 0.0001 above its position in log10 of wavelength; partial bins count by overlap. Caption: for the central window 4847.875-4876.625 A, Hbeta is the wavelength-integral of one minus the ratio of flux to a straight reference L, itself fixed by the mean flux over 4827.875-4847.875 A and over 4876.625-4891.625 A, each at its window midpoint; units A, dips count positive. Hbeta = 1.0 A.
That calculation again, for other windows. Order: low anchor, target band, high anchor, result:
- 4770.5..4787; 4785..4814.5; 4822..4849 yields 1.02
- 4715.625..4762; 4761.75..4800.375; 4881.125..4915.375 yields 2.35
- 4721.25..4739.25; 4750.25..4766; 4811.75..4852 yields 0.18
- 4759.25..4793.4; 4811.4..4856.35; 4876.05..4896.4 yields -2.15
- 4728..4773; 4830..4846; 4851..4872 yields -0.64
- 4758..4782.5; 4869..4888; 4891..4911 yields 2.39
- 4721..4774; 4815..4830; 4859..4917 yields -0.37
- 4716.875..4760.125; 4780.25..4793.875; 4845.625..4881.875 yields 0.83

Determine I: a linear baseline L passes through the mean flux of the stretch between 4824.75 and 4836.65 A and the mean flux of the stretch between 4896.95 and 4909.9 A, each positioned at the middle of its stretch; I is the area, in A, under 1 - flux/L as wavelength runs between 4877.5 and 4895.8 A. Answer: 1.94 A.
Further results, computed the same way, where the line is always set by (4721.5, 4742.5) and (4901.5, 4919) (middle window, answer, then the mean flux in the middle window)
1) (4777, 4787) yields 1.03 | 9.45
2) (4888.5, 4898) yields 0.22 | 10.3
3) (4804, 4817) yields 0.99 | 9.72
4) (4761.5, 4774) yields 0.76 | 9.9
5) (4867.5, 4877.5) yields 1.47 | 8.96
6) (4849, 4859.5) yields 0.49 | 10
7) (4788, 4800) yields 0.47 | 10.1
